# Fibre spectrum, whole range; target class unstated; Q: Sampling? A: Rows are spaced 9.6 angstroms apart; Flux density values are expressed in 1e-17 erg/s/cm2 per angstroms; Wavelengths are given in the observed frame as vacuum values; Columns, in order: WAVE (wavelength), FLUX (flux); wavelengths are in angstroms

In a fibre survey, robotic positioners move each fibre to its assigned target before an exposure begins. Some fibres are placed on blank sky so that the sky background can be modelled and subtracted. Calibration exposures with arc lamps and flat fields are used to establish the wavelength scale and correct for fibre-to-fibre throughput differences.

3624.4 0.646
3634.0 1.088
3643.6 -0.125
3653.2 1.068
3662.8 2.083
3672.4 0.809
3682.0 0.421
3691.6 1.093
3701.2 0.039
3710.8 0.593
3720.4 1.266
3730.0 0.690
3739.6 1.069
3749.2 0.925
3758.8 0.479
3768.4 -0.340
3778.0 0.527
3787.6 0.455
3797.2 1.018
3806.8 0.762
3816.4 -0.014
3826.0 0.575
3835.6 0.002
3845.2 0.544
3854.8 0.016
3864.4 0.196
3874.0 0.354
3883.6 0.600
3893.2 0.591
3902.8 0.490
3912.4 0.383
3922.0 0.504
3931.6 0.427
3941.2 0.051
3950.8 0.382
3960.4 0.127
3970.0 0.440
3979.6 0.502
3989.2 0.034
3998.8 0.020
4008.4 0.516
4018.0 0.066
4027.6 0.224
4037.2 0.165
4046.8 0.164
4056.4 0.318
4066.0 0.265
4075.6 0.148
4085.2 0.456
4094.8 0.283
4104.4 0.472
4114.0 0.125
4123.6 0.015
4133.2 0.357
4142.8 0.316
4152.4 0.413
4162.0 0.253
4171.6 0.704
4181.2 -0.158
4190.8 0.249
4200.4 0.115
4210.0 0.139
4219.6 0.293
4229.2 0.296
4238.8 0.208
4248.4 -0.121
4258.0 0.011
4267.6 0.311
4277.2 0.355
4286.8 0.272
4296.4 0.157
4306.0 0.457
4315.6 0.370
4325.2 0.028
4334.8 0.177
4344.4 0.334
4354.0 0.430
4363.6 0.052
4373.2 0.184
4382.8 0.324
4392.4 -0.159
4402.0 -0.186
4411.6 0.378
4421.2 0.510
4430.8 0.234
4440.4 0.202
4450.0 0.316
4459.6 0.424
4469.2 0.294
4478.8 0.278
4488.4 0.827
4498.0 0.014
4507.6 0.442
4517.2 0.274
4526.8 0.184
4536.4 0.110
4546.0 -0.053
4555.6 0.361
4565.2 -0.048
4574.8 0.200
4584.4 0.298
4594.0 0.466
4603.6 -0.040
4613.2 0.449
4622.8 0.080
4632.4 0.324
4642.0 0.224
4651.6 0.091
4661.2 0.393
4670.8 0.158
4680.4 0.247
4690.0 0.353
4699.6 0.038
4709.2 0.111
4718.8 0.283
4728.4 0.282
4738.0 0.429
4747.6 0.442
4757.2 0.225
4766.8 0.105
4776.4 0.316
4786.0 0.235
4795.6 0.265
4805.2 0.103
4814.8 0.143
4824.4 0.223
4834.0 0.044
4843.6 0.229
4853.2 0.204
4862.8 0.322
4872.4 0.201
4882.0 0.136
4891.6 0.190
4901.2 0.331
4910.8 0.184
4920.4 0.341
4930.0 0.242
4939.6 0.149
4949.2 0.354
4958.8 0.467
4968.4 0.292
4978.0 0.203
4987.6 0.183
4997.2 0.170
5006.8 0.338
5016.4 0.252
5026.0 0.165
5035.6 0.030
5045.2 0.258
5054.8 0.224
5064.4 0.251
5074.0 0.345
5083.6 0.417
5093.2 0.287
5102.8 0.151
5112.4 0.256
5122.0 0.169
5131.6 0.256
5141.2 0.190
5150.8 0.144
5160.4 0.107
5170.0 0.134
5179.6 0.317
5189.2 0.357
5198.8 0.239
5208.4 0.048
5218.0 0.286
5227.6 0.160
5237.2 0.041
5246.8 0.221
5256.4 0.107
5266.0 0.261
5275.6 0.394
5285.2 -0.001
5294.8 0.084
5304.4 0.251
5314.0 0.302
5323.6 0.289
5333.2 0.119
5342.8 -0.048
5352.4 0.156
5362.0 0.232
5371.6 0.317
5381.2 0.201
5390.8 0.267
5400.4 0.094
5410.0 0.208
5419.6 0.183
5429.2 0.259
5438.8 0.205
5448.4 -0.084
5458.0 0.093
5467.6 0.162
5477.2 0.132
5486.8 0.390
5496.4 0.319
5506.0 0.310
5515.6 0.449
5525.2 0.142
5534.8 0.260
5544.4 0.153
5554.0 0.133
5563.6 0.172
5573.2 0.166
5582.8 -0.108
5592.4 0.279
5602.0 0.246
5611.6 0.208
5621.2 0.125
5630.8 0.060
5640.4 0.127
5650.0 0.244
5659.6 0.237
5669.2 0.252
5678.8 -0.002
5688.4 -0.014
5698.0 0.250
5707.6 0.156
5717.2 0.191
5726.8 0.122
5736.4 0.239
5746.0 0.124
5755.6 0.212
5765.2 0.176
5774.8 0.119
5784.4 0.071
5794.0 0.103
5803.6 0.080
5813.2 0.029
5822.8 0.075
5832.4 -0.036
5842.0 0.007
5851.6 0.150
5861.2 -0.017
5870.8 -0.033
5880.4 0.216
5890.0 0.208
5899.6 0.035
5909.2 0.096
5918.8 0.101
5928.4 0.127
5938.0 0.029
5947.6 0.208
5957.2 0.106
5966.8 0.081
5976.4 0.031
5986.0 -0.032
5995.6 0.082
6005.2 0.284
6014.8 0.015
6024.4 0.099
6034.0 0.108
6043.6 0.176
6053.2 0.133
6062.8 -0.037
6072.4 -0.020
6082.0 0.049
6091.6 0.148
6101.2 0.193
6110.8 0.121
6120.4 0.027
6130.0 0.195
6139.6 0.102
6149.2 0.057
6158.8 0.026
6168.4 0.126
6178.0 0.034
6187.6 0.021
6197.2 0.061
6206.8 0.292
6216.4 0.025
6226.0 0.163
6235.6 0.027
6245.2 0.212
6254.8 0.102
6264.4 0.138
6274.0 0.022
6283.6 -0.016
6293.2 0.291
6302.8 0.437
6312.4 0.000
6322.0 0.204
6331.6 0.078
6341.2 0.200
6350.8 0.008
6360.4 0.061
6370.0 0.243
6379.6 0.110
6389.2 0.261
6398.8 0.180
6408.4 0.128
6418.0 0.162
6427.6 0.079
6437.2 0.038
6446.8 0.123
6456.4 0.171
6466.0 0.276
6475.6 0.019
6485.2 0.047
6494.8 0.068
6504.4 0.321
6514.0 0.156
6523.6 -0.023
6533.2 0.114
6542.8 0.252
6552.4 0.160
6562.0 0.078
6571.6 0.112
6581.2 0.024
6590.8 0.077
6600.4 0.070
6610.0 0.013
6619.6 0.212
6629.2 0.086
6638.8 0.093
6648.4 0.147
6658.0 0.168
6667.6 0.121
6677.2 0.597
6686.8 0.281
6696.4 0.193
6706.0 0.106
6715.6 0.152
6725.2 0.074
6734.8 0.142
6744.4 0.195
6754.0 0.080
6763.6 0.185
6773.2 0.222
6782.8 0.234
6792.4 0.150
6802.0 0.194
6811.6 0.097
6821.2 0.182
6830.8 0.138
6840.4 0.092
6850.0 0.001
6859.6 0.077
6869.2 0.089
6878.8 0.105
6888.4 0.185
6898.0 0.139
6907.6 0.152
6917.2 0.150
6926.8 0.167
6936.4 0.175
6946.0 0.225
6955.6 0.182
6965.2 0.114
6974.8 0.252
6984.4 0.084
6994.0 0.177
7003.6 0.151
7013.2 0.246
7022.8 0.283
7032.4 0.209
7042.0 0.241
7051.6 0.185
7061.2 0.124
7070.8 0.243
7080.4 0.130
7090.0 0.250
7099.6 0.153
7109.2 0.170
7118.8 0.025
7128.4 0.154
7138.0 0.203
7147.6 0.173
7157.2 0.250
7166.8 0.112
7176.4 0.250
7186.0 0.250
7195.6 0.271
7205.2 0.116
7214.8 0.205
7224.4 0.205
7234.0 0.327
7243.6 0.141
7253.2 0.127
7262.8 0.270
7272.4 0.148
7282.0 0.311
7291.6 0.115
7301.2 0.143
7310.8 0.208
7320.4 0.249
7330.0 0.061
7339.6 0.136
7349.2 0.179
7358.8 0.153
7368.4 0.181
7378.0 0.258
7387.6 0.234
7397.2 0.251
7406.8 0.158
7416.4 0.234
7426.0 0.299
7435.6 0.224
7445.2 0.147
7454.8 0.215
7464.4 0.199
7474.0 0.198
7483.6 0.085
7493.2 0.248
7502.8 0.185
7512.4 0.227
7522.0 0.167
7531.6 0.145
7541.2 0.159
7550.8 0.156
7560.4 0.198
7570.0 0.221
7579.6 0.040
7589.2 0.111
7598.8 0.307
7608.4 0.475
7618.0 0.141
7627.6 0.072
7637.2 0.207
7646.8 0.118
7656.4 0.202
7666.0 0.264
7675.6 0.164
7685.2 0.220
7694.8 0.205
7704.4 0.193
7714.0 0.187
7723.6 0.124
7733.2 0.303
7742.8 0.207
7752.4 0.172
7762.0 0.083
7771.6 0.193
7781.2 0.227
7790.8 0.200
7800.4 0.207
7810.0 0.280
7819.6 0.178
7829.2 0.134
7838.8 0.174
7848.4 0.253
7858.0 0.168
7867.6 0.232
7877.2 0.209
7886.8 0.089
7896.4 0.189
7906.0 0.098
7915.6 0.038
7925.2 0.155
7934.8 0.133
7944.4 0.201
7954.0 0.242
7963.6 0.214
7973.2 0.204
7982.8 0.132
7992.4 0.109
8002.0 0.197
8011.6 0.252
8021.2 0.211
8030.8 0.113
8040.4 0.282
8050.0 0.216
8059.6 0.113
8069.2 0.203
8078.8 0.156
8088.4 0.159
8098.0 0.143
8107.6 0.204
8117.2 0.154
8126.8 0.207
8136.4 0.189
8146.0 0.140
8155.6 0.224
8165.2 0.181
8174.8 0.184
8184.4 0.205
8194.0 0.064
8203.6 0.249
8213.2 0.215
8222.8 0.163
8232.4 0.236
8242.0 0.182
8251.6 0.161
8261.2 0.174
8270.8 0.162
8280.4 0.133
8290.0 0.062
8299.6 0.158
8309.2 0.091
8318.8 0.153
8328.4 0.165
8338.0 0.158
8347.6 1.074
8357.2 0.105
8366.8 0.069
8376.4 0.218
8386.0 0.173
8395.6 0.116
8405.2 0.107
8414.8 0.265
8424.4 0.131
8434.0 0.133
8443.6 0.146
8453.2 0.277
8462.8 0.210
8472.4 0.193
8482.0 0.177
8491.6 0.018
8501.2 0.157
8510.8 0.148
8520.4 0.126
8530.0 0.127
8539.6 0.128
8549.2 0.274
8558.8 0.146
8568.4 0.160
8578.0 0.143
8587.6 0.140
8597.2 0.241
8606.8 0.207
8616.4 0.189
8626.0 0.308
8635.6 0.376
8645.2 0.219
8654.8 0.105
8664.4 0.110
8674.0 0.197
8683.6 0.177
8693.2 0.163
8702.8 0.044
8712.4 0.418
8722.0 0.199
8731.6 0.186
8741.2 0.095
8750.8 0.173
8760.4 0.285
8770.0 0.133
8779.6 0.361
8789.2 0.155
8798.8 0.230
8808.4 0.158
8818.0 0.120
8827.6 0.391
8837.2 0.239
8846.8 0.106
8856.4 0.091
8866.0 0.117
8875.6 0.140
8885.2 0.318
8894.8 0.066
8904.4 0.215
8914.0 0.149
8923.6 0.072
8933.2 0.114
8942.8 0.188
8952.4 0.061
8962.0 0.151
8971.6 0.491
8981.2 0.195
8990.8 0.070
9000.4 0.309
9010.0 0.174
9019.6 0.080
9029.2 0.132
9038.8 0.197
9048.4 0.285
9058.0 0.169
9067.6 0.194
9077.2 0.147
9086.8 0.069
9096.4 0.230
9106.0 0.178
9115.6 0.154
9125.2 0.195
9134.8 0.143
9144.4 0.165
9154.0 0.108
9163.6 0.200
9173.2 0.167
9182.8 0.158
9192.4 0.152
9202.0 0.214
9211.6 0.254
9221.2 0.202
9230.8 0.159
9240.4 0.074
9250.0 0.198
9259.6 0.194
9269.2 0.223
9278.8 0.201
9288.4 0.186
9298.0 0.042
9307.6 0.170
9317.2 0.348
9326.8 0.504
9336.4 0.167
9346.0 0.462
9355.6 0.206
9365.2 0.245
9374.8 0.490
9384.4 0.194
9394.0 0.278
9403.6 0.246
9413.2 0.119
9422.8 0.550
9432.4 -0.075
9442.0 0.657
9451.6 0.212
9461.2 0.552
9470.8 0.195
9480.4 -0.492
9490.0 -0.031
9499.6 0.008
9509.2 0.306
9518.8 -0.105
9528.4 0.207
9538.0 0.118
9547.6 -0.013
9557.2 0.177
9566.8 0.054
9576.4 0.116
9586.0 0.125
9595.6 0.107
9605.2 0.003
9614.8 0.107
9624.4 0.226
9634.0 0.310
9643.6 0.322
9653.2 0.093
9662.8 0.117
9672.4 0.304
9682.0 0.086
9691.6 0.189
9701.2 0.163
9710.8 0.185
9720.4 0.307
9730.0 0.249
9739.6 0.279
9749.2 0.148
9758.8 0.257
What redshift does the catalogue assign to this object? 0.79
